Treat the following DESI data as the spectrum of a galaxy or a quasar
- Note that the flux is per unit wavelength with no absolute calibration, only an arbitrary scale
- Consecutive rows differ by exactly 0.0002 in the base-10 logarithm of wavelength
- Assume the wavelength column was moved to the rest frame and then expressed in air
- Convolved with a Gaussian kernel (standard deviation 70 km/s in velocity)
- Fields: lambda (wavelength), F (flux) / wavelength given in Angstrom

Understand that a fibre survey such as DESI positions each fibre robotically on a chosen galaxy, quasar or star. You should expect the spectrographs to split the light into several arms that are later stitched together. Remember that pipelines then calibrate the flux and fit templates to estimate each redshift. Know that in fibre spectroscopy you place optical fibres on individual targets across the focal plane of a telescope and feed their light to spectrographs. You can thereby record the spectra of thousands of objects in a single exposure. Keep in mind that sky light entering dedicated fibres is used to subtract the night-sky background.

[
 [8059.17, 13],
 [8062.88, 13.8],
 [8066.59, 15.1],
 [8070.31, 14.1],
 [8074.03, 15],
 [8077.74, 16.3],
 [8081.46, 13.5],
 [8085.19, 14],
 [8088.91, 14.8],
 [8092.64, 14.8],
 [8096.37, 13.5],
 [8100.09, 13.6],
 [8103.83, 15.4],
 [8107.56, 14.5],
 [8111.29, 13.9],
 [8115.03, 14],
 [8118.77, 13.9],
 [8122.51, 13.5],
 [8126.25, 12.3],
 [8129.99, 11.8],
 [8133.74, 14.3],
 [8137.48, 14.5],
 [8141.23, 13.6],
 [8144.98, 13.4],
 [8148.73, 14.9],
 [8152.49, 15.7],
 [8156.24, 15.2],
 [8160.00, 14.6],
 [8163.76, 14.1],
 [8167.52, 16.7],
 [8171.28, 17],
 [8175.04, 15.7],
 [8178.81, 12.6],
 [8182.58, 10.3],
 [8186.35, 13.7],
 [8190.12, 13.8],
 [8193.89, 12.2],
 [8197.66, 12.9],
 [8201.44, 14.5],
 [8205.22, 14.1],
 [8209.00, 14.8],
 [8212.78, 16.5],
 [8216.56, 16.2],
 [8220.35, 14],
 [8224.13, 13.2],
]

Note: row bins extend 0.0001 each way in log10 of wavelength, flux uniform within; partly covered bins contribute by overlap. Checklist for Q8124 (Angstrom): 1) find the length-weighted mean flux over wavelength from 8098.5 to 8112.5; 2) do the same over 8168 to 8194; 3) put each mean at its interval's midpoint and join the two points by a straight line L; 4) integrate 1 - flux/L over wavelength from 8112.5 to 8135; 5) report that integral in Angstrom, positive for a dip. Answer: 1.53 Angstrom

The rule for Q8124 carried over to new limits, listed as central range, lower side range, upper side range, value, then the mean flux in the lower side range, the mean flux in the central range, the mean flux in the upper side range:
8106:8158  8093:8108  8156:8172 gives 3.2 Angstrom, 14.3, 14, 15.4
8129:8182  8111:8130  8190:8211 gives -4.0 Angstrom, 13.3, 14.5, 13.7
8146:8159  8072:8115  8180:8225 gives -0.9 Angstrom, 14.5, 15.1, 13.8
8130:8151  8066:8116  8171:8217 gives 0.4 Angstrom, 14.5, 14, 14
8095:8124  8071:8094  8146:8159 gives 1.6 Angstrom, 14.7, 14.1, 15.1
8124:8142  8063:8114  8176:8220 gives 1.2 Angstrom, 14.5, 13.3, 13.8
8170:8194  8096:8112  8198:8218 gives 1.9 Angstrom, 14.3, 13.6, 15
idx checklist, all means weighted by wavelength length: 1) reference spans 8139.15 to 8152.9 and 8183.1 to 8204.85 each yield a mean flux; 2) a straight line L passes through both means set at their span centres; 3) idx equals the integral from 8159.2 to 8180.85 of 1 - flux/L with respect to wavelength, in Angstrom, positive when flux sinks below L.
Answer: -2.1 Angstrom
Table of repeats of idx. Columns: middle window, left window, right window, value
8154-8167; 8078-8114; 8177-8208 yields -1.35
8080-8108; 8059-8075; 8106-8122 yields -0.26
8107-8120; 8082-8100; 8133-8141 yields 0.15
